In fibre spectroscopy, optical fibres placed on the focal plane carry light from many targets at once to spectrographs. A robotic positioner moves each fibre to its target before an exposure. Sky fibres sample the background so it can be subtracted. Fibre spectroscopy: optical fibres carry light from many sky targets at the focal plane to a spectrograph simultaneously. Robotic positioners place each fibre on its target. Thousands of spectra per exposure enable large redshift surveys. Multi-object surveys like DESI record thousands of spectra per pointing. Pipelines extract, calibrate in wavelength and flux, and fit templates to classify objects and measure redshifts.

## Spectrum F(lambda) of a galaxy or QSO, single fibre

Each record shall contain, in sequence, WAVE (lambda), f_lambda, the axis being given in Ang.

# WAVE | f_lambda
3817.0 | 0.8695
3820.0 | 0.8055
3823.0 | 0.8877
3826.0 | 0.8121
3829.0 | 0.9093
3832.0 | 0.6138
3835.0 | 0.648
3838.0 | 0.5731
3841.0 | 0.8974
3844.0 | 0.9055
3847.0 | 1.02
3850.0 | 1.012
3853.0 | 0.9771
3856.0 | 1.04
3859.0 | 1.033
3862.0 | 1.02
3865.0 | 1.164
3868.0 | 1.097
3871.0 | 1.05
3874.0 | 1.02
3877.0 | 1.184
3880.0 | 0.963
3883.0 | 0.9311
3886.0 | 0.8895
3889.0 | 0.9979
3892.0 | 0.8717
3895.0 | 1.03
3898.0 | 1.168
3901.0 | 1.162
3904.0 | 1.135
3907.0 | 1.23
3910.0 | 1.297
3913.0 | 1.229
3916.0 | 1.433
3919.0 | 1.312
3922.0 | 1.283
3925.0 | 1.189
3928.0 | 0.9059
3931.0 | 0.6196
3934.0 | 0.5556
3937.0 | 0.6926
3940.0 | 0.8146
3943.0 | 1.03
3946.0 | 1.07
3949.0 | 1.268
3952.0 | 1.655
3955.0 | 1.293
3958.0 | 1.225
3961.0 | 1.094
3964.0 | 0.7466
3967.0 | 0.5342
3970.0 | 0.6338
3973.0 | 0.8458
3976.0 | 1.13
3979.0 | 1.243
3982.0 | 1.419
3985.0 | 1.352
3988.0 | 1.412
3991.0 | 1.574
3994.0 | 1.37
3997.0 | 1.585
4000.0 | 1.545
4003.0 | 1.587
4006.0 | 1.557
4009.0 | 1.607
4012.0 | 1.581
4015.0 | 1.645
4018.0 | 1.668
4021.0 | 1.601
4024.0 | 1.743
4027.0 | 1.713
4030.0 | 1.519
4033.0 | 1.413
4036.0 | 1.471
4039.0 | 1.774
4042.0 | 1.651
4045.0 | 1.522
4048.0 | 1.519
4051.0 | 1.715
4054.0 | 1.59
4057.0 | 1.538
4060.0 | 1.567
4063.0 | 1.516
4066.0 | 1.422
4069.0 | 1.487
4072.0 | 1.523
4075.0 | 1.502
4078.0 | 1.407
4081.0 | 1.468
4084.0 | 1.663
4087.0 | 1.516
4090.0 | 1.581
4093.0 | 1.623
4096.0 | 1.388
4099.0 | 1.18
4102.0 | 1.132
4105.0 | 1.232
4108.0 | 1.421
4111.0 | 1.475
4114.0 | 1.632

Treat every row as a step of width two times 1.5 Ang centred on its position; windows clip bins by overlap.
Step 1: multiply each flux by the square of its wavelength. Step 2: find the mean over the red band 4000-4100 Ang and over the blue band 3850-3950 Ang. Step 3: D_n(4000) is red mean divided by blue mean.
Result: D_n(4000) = 1.6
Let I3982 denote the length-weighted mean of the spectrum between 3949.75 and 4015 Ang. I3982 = 1.29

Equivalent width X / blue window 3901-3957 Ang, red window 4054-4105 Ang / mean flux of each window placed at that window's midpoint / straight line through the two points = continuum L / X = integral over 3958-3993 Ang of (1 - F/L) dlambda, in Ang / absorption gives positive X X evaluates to 3.7 Ang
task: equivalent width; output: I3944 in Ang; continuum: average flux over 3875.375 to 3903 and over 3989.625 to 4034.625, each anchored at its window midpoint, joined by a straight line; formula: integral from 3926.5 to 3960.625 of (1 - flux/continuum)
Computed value 7.1 Ang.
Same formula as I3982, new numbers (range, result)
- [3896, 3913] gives 1.2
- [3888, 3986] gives 1.07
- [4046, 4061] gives 1.58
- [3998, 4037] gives 1.59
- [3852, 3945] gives 1.04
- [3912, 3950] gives 1.03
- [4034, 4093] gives 1.55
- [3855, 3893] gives 1.02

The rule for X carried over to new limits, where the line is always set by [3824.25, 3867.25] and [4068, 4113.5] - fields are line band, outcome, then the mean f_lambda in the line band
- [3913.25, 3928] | -2.60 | 1.26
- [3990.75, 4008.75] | -4.27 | 1.54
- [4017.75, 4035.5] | -4.03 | 1.6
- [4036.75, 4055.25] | -3.82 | 1.62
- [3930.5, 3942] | 4.31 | 0.691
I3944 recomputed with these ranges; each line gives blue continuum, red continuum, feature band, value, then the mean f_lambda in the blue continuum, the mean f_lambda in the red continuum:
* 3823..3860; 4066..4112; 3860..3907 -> -4.2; 0.869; 1.44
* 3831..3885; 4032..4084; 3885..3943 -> 3.6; 0.955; 1.54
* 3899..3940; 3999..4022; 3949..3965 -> 0.8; 1.07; 1.6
